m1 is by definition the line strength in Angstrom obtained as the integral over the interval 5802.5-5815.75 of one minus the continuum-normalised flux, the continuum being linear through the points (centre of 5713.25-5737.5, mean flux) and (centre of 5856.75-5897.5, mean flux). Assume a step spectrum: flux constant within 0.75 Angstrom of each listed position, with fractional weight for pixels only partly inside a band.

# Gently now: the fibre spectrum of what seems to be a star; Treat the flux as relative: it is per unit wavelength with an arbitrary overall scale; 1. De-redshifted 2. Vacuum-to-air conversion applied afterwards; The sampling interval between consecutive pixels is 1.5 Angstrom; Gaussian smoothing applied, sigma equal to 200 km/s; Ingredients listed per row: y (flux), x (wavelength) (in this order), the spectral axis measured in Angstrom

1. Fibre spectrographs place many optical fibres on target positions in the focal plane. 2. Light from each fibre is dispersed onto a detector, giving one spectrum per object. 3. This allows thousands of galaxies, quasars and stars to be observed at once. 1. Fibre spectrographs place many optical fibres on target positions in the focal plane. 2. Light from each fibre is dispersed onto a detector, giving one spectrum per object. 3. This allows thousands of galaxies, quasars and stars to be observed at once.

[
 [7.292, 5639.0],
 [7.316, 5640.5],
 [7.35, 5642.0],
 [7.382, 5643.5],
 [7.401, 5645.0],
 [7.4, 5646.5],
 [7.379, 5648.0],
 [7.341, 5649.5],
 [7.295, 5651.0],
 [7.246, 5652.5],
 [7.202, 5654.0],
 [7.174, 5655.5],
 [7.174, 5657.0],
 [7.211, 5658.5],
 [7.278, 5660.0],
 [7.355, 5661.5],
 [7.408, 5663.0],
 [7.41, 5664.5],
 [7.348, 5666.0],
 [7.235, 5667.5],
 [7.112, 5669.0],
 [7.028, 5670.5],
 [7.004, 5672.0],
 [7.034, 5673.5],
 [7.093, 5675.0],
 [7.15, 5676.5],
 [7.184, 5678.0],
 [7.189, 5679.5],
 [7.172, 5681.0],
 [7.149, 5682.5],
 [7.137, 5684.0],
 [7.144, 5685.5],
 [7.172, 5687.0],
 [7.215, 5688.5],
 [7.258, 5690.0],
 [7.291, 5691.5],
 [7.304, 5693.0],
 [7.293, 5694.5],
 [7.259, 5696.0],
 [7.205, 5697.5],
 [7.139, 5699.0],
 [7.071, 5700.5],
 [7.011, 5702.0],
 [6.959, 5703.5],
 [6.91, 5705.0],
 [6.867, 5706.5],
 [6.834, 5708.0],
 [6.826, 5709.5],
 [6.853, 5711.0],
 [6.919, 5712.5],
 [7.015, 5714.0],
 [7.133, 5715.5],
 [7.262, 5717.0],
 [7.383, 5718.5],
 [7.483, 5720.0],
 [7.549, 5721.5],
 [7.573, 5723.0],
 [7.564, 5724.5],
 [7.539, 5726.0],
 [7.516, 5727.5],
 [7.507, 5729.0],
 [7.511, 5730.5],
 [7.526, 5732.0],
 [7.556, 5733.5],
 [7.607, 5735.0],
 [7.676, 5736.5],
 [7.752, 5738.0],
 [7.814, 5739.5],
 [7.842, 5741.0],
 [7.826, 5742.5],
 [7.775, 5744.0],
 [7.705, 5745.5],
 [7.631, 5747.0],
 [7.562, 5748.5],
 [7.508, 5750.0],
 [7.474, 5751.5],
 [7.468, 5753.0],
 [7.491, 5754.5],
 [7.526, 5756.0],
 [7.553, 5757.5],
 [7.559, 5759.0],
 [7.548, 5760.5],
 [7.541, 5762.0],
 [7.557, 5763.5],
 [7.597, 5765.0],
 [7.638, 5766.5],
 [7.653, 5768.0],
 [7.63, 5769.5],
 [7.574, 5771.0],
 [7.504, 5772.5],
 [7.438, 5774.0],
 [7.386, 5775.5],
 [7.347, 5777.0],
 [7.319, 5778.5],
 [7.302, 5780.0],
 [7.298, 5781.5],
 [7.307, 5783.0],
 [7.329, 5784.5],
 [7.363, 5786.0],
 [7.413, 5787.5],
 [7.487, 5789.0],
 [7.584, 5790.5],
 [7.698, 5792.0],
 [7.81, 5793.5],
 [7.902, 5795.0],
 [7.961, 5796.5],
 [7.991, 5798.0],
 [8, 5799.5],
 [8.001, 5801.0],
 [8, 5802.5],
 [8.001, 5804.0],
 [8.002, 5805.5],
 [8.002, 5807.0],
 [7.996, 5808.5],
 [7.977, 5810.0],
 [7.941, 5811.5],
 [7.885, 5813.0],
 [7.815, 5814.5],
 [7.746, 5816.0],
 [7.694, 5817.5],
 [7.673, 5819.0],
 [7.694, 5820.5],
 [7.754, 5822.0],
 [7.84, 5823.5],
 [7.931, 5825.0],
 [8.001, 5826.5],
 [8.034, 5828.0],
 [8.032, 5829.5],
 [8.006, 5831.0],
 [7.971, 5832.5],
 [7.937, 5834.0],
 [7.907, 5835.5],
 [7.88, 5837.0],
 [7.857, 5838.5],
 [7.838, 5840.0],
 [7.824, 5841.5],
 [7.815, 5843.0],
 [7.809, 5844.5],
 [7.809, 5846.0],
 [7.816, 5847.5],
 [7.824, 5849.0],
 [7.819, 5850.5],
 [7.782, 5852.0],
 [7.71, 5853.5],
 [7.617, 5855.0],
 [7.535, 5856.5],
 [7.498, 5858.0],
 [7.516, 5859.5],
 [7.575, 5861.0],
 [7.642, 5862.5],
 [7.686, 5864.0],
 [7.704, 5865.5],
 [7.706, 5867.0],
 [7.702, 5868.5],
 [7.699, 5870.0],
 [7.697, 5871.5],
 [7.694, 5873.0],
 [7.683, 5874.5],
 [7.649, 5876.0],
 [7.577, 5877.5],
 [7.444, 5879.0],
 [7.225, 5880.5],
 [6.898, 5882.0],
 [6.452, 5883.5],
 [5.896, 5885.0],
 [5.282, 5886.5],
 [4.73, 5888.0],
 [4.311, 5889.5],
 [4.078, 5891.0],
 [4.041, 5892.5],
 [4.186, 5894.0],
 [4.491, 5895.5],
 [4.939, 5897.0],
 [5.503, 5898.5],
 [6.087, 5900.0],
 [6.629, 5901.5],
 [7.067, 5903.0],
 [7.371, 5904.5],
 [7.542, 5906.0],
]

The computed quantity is -1.8 Angstrom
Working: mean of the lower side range 7.47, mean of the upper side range 6.58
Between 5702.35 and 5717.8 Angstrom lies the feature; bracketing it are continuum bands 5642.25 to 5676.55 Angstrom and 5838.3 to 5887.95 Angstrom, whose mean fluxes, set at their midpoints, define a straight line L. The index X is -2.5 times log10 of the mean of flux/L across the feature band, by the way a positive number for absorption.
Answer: 0.052 mag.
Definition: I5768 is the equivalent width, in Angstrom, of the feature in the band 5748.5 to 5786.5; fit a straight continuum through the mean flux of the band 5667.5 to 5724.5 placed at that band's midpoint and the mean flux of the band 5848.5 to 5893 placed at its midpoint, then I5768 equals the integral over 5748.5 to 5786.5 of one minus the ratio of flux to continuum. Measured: -2.10 Angstrom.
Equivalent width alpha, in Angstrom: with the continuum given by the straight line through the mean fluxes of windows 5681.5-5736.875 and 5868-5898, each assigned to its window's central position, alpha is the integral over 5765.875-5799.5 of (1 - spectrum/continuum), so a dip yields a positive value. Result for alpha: -3.8 Angstrom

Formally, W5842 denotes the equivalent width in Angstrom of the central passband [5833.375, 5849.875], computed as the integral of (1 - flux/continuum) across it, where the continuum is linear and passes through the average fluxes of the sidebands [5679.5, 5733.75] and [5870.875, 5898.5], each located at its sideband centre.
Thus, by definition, -4.1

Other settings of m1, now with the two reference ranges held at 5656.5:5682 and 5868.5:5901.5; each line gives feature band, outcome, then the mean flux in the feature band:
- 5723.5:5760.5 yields -4.1 Angstrom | 7.6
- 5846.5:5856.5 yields -2.3 Angstrom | 7.75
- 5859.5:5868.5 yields -2.1 Angstrom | 7.65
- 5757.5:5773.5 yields -2.0 Angstrom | 7.58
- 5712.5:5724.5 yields -0.7 Angstrom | 7.33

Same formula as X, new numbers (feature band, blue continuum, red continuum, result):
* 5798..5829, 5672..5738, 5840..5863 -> -0.04 mag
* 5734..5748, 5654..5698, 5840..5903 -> -0.09 mag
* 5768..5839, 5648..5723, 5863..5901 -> -0.16 mag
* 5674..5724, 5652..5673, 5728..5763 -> 0.04 mag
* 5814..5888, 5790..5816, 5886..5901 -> -0.22 mag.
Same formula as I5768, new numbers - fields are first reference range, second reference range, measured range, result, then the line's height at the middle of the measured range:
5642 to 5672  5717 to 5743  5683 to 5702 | 0.6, 7.43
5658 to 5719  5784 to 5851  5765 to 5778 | 0.1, 7.59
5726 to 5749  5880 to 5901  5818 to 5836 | -4.7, 6.27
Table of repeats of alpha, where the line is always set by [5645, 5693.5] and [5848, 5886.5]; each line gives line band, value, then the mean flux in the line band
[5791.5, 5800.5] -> -0.7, 7.9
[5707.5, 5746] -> -0.8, 7.45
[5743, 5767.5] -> -0.8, 7.57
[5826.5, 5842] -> -1.1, 7.93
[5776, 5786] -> 0.0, 7.32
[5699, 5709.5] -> 0.5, 6.95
